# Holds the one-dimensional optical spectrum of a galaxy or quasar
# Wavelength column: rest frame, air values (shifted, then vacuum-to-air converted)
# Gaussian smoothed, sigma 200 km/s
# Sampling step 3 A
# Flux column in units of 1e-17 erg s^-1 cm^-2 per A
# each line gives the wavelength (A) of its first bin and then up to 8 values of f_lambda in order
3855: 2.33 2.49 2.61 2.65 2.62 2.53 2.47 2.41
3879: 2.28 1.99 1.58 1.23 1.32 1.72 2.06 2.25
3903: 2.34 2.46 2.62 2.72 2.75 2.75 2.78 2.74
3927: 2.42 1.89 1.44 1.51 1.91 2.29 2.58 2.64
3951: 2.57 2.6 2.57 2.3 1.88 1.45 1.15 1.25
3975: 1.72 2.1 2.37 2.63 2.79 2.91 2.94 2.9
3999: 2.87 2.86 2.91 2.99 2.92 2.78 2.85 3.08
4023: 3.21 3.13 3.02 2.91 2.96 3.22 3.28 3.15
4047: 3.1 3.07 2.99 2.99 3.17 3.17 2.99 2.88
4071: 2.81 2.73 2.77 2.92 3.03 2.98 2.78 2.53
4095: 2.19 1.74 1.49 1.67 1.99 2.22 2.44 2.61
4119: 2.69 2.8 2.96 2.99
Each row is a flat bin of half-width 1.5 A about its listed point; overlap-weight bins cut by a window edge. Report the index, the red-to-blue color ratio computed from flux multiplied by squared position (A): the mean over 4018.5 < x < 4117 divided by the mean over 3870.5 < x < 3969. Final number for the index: 1.36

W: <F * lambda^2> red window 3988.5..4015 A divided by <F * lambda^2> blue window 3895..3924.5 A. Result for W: 1.2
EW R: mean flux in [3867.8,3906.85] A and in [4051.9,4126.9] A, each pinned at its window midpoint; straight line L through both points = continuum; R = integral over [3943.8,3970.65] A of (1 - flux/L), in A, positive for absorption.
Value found 0.7 A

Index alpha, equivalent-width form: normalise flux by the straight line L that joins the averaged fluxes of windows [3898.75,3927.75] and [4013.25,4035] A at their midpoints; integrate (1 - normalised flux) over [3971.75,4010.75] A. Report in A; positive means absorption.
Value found 3.7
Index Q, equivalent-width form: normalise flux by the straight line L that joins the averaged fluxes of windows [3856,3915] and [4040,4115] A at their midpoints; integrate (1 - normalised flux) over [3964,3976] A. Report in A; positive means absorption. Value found 5.1 A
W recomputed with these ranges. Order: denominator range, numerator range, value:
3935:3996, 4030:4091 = 1.40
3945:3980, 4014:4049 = 1.55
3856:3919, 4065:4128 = 1.24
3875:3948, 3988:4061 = 1.46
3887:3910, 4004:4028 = 1.58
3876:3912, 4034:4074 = 1.62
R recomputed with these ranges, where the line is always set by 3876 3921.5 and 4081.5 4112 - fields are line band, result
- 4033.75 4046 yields -4.99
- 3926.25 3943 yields 2.46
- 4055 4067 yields -4.40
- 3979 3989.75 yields -1.89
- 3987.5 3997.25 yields -2.99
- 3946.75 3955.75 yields -1.61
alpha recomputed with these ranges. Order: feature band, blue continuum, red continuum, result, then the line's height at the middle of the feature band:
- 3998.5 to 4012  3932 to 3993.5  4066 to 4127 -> -3.8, 2.28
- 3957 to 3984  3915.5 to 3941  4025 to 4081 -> 6.6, 2.48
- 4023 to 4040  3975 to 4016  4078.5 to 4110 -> -3.2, 2.58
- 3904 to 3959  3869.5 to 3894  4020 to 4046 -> -2.1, 2.32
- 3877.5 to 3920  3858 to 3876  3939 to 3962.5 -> 6.0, 2.51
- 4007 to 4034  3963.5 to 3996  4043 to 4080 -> -4.4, 2.57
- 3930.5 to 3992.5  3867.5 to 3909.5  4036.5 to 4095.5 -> 7.7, 2.44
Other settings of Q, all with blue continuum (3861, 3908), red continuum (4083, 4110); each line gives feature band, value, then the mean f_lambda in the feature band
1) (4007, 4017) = -3.2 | 2.89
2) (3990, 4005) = -4.9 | 2.9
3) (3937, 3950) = -1.0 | 2.33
